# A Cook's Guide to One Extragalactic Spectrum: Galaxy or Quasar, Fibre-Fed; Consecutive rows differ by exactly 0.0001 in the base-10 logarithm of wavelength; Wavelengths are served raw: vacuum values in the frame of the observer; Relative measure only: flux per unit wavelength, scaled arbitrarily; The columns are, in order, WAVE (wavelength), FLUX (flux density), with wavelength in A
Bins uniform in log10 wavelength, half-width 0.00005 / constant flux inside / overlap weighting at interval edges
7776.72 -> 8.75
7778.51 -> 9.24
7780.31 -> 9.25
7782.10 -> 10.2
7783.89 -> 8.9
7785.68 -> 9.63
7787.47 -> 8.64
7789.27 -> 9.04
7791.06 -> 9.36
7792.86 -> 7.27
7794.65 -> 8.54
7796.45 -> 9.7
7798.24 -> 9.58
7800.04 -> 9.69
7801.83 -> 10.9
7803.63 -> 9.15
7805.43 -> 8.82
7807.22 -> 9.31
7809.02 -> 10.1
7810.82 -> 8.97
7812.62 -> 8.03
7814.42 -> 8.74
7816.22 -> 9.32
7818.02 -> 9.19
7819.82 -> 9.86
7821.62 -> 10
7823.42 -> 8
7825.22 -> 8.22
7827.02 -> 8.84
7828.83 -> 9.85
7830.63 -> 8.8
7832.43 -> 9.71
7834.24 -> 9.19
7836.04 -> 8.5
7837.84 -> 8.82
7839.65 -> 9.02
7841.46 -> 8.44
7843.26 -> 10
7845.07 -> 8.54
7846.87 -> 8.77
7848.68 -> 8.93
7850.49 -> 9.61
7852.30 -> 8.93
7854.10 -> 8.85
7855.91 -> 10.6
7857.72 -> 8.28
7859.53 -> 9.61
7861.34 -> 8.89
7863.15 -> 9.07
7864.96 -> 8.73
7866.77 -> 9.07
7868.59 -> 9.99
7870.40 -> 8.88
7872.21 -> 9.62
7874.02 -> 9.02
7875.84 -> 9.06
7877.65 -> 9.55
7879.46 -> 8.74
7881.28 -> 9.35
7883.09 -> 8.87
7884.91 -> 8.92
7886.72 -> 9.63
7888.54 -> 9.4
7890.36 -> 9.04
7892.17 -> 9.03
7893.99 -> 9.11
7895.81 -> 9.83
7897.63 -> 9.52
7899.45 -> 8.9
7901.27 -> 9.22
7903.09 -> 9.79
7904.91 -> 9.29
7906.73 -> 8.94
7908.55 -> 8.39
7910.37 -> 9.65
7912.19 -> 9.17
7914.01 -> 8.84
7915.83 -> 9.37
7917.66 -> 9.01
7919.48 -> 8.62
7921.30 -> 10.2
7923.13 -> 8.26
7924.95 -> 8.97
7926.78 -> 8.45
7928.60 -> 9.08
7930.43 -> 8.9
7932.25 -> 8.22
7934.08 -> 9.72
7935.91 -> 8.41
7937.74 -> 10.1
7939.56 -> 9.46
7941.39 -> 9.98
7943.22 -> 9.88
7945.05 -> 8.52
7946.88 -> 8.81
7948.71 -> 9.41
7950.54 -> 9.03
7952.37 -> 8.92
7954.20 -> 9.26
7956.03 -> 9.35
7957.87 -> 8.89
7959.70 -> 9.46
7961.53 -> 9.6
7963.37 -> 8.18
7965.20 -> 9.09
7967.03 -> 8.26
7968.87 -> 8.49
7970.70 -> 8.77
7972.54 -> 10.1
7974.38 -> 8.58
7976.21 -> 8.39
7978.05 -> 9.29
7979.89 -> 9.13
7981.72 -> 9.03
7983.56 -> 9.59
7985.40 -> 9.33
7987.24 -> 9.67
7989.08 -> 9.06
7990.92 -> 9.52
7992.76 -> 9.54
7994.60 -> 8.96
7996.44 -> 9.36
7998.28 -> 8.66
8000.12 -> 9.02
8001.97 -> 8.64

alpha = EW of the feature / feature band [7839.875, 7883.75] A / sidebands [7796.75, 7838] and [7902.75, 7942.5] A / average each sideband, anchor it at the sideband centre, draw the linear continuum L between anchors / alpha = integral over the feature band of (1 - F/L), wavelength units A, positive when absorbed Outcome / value 0.17 A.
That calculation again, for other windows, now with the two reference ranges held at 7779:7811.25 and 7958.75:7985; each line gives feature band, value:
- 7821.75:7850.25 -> 0.8 A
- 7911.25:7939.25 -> 0.1 A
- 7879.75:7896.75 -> -0.2 A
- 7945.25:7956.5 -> -0.1 A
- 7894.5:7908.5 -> -0.3 A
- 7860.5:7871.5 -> 0.1 A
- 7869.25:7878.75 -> -0.1 A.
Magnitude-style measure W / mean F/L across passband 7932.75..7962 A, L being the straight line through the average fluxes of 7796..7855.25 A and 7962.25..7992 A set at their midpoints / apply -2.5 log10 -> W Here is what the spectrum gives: -0.03 mag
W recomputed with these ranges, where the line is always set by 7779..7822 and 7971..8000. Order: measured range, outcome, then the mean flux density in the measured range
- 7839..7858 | 0.01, 9.12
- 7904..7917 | 0.01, 9.09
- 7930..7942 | -0.01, 9.25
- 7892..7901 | -0.01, 9.29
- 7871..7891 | 0.00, 9.2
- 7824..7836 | 0.03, 9.03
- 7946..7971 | 0.03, 8.97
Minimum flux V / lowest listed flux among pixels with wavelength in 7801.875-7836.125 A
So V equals 8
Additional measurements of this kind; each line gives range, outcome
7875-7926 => 8.26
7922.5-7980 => 8.18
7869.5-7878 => 8.88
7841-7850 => 8.44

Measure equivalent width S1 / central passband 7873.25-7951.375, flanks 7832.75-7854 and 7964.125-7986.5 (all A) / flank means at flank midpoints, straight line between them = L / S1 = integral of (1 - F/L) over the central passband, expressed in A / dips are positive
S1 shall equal -1.35 A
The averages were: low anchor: 8.99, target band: 9.15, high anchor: 9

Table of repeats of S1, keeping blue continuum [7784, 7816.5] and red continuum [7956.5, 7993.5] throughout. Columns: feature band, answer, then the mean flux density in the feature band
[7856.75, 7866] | 0.2 A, 8.93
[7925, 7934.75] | 0.3 A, 8.86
